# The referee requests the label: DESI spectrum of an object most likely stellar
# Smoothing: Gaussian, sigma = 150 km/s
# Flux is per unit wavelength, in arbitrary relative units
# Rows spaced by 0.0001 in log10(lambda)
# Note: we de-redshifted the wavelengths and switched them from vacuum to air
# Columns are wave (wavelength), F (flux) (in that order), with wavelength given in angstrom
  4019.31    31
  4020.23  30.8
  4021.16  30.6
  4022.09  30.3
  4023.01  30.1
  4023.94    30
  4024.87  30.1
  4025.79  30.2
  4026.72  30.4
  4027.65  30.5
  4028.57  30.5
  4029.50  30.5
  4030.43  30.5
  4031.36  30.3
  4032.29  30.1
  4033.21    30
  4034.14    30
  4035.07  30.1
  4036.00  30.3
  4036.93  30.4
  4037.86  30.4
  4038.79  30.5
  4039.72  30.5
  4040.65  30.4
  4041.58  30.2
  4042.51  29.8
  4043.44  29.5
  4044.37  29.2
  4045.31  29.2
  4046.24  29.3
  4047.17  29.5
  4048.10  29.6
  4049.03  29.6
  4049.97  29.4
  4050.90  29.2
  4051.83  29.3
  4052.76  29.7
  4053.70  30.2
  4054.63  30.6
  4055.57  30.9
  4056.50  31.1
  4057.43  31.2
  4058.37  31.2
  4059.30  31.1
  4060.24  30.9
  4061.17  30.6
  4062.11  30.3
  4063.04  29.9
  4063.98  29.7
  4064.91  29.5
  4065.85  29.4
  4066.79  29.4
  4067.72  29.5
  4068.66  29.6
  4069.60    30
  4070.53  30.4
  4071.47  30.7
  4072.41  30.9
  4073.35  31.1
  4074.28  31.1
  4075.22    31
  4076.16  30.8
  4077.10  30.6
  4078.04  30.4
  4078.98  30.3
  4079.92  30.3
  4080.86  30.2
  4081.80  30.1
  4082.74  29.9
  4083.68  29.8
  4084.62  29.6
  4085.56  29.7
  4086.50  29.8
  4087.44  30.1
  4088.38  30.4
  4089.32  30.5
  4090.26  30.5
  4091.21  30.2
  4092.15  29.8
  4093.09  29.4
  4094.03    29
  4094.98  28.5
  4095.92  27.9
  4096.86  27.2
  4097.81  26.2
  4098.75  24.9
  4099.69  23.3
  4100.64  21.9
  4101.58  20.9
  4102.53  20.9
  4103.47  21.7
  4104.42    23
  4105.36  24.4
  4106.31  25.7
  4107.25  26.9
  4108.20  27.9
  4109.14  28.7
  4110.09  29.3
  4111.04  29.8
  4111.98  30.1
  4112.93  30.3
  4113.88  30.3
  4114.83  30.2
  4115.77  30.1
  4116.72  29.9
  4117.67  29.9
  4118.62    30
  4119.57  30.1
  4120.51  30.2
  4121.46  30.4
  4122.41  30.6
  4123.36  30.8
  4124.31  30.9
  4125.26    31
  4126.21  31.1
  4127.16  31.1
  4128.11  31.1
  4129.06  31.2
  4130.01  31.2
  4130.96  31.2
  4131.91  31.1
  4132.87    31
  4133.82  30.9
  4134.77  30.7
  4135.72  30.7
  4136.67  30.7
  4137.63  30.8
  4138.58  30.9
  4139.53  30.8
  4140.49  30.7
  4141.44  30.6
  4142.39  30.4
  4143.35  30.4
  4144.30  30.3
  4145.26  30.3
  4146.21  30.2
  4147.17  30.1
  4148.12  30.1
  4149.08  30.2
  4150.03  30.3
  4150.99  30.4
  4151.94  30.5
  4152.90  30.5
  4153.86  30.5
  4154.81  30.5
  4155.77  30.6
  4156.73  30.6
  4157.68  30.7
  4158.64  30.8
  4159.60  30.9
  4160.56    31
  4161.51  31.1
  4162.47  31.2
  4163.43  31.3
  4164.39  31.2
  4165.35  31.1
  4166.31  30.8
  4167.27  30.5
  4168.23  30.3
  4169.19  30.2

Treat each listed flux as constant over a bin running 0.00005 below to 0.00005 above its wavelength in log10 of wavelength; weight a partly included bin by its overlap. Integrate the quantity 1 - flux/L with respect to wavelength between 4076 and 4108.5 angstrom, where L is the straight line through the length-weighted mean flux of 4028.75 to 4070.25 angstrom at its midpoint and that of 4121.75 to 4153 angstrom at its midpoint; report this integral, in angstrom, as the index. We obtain 2.8 angstrom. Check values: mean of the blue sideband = 30.1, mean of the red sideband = 30.7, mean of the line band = 27.8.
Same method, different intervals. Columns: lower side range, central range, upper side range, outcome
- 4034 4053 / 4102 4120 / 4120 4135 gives 1.7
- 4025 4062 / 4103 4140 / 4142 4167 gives 1.0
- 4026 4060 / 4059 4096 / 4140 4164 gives 0.2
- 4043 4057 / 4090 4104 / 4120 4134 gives 2.0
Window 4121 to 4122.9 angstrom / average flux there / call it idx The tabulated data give 30.5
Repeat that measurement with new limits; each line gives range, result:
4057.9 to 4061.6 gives 31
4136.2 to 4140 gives 30.8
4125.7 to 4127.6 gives 31.1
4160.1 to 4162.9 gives 31.2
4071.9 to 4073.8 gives 30.9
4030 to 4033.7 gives 30.3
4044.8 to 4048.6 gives 29.4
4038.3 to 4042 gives 30.4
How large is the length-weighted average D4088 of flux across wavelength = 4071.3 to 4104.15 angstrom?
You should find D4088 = 28.5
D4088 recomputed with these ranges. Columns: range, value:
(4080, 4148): 29.2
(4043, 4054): 29.4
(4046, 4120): 29.1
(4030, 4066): 30.1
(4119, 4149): 30.7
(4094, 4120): 27.1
